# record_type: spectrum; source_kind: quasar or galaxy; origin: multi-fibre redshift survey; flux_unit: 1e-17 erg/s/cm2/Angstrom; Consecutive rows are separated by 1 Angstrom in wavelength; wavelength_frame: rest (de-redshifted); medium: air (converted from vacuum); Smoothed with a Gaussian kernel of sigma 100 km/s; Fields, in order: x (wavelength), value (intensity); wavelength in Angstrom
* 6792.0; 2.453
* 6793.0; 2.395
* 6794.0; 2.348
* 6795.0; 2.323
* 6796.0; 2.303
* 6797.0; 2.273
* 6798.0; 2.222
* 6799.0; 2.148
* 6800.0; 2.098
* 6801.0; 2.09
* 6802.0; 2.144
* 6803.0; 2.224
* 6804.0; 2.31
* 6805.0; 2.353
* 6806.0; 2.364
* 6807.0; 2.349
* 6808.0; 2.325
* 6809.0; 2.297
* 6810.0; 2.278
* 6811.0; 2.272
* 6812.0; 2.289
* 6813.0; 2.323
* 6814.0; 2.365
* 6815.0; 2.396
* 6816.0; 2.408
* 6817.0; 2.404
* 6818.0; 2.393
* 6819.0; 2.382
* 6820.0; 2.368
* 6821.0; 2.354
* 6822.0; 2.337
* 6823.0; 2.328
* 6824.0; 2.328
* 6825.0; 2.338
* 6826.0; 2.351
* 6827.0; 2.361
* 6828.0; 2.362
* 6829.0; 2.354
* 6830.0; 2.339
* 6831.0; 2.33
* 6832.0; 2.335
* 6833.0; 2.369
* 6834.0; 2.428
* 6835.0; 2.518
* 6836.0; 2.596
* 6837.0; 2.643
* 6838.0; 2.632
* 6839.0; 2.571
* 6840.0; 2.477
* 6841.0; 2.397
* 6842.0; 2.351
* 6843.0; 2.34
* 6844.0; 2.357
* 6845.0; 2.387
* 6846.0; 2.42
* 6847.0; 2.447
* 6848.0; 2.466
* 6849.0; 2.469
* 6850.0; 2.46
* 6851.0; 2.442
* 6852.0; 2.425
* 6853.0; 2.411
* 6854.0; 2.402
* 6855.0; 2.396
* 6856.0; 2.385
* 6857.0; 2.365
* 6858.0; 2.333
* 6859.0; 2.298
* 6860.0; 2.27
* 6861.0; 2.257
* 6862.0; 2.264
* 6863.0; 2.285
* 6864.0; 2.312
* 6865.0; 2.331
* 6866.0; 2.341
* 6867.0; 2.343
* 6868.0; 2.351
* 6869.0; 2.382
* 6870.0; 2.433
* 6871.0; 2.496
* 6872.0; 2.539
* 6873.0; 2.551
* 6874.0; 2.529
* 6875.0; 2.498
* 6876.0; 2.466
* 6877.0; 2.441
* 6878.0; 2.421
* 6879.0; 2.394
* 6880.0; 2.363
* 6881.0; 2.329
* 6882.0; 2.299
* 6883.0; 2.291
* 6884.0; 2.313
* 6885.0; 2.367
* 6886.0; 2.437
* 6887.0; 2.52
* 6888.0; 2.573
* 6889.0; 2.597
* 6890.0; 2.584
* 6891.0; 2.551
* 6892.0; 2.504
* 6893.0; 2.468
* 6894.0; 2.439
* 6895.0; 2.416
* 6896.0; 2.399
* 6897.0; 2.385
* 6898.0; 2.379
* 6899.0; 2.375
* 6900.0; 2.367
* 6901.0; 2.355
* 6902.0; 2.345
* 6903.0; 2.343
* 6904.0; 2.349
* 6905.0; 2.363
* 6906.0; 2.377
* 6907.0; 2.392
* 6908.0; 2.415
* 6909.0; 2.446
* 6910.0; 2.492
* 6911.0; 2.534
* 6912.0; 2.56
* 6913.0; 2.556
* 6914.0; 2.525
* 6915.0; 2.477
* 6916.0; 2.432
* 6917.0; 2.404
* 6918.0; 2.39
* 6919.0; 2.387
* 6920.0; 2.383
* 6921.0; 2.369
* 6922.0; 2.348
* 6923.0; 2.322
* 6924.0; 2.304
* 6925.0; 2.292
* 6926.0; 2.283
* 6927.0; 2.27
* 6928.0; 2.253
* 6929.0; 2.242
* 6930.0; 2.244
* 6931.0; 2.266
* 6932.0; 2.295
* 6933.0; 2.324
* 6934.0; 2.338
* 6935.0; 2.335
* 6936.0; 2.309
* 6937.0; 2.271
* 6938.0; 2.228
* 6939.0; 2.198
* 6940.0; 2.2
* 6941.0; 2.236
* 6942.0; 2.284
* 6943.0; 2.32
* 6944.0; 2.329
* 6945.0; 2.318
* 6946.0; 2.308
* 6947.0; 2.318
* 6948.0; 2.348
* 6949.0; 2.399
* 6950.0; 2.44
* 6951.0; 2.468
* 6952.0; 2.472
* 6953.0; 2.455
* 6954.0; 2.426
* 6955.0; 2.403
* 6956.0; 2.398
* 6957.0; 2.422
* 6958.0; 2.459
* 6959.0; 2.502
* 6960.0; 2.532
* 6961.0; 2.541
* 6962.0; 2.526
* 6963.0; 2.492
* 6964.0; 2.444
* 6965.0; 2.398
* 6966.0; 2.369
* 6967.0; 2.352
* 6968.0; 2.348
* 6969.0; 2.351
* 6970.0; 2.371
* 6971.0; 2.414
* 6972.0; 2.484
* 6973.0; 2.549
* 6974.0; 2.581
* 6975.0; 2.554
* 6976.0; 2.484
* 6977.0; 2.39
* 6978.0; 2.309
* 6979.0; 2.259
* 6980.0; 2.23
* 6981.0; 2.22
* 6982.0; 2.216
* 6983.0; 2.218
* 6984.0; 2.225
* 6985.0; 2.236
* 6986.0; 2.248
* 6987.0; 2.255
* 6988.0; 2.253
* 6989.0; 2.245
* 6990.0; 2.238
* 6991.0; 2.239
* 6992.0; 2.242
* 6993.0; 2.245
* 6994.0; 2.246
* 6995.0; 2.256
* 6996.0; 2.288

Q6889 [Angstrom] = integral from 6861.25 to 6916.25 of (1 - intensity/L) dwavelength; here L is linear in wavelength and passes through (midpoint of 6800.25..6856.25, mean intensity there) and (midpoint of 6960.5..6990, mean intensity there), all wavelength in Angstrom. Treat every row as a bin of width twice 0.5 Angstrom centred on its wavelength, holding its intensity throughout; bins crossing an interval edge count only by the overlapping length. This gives -1.2 Angstrom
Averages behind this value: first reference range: 2.38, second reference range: 2.36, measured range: 2.42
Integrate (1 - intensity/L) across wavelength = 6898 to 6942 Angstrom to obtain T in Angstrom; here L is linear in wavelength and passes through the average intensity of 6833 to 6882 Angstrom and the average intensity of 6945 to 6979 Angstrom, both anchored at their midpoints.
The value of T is 1.3 Angstrom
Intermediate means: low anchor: 2.42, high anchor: 2.43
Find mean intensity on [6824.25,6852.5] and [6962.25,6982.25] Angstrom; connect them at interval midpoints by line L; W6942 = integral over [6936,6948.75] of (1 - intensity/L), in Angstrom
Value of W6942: 0.6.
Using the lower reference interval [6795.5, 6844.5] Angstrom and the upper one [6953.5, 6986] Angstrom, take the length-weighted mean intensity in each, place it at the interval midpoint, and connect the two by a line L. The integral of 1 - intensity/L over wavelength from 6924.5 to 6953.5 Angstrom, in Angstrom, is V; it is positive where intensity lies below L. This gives 0.9 Angstrom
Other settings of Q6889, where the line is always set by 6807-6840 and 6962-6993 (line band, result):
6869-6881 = -0.4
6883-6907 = -0.6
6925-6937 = 0.4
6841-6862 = 0.0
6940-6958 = -0.2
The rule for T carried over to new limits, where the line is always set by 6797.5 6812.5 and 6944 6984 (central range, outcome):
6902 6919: -0.6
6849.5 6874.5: -0.9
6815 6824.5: -0.4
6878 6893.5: -0.7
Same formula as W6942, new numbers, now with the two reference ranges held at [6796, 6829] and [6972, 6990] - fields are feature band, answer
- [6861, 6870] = -0.06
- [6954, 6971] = -0.80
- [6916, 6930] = -0.05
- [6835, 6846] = -0.78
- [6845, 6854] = -0.49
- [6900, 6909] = -0.21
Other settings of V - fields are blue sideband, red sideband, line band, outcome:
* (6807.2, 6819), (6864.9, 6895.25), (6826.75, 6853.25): -0.6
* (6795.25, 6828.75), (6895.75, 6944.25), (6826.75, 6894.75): -2.6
